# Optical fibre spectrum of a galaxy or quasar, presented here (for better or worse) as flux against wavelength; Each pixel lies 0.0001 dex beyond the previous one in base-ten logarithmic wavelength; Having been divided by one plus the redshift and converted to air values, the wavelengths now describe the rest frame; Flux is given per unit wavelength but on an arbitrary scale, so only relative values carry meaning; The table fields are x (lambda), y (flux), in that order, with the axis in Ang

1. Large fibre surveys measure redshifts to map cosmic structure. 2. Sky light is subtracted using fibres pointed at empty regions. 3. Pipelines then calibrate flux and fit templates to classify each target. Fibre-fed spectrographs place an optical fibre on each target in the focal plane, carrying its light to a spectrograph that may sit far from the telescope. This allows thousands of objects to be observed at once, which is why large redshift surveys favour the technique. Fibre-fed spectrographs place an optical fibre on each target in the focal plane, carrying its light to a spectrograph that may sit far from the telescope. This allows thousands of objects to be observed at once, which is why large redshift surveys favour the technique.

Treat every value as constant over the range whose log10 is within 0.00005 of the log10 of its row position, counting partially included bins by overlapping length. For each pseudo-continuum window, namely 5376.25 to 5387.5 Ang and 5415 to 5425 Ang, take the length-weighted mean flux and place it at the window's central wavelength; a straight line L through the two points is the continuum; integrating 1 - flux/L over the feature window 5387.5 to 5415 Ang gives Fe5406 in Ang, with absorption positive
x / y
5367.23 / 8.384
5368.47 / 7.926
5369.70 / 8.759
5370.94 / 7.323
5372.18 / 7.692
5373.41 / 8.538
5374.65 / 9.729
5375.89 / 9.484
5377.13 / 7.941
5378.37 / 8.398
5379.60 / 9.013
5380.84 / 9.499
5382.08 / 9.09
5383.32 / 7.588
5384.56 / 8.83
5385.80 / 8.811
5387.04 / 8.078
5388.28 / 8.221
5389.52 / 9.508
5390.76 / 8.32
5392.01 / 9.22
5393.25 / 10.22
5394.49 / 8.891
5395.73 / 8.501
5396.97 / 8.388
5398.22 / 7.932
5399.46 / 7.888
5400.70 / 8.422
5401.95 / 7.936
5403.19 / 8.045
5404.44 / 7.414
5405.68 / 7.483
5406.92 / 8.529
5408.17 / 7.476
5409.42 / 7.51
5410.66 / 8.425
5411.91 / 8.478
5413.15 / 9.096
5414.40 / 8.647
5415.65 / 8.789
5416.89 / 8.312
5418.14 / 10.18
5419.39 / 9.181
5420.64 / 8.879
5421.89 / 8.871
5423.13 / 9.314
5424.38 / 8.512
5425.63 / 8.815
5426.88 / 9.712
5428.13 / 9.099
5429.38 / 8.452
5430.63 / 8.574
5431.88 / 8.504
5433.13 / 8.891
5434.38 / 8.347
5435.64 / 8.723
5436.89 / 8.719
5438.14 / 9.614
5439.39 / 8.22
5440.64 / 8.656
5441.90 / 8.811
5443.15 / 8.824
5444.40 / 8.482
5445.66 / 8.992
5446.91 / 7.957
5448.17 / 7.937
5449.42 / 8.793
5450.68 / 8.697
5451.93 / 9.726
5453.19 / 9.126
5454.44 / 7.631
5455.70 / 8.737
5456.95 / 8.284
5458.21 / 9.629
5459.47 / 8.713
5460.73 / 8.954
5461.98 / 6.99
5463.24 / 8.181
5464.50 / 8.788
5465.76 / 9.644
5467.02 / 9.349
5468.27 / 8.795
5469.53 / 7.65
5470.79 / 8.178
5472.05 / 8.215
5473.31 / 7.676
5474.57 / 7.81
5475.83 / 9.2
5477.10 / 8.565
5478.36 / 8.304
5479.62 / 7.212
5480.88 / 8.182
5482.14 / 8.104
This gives 1.3 Ang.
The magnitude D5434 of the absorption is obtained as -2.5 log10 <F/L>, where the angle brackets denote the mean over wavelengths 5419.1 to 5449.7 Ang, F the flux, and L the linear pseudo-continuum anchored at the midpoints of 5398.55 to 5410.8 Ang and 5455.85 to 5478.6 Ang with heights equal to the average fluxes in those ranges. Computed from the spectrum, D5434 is -0.07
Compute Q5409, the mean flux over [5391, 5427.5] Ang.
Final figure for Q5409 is 8.59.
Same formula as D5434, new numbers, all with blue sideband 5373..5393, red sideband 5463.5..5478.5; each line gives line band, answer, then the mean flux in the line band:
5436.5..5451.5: -0.01 mag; 8.66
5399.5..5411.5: 0.10 mag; 7.92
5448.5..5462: -0.02 mag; 8.73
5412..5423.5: -0.04 mag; 9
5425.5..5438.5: -0.03 mag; 8.84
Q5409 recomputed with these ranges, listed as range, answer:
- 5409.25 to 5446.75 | 8.79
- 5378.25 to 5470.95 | 8.63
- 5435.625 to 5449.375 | 8.64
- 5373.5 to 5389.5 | 8.75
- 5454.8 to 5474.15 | 8.5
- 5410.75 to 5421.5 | 8.91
